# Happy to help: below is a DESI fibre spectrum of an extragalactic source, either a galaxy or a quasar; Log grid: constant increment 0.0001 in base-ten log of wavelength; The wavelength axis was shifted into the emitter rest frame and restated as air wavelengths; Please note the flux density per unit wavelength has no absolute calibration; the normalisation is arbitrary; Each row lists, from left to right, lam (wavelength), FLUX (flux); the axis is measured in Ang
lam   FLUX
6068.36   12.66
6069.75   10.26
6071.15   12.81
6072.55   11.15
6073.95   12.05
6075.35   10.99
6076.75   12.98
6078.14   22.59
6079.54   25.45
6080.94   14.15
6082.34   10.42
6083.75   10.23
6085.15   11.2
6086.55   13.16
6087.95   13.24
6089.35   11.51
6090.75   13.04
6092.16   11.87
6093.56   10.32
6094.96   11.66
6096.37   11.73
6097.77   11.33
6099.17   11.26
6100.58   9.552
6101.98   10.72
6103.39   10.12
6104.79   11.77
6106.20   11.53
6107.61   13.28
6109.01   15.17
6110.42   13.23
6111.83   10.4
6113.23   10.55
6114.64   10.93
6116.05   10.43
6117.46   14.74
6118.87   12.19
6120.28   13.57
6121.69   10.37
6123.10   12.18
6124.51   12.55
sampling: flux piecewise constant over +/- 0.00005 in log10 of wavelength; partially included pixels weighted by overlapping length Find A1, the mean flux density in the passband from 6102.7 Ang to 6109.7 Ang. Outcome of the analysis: 12.4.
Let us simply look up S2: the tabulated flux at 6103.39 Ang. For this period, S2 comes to 10.12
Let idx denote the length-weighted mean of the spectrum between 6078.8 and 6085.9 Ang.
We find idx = 14.3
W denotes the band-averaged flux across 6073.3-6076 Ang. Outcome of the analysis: 11.5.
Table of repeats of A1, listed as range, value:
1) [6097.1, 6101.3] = 10.7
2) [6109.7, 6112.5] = 11.8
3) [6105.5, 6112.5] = 12.7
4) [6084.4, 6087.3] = 12.2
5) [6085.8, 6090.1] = 12.6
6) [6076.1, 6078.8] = 17.9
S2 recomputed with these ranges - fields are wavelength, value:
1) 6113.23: 10.55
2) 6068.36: 12.66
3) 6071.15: 12.81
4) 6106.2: 11.53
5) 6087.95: 13.24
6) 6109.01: 15.17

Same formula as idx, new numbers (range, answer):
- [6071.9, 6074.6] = 11.6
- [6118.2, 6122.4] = 12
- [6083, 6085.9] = 10.7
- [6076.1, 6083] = 17.2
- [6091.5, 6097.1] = 11.4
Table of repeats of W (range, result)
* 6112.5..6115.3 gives 10.8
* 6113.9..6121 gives 12.3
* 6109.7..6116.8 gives 11.1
